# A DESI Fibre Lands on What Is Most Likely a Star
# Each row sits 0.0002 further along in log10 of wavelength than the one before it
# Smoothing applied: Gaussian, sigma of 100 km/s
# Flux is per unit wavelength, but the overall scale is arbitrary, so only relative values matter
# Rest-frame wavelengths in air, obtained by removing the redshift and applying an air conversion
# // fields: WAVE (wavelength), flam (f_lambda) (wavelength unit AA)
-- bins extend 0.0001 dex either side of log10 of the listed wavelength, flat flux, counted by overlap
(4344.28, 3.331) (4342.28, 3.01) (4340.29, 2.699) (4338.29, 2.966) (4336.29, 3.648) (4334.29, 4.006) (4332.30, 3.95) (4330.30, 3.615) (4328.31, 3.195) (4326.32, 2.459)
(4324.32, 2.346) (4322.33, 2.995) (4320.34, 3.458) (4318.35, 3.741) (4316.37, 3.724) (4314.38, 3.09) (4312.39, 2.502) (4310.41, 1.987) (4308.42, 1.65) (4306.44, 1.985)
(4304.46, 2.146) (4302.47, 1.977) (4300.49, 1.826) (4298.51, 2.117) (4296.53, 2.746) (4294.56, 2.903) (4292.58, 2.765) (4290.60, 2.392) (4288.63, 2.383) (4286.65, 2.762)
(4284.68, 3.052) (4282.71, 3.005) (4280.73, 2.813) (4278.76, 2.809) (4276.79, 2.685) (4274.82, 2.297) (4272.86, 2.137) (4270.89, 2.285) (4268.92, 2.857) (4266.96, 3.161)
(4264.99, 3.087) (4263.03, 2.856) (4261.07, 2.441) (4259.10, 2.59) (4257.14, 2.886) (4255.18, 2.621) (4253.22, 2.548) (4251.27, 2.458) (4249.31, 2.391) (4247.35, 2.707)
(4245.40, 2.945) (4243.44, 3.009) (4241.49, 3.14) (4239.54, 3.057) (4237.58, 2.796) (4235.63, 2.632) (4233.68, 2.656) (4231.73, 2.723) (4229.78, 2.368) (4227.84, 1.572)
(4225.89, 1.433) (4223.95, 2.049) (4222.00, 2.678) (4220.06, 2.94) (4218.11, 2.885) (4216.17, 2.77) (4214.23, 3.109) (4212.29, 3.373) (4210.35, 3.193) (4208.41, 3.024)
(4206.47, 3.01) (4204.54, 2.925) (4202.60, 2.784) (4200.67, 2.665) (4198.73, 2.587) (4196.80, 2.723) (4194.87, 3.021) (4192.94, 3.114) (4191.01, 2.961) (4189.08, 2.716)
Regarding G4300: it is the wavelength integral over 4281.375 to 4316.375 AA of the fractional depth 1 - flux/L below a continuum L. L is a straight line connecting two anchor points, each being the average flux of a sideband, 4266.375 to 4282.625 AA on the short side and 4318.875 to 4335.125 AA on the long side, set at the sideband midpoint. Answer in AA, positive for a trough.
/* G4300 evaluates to 5.35 AA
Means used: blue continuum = 2.64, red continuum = 3.26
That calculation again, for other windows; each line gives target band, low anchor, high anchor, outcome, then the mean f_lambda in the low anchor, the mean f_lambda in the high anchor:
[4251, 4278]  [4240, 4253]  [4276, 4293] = 1.1 AA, 2.77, 2.74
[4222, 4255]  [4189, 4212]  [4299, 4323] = 3.0 AA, 2.92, 2.58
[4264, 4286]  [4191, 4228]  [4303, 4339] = 1.0 AA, 2.76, 2.96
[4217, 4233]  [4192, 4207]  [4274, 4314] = 2.3 AA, 2.85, 2.45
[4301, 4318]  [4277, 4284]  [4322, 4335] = 3.7 AA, 2.86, 3.22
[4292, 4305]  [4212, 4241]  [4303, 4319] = 1.1 AA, 2.59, 2.56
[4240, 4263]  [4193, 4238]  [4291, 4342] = 0.2 AA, 2.7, 2.82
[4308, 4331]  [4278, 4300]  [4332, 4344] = 1.4 AA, 2.68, 3.35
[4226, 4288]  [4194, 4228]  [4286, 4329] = -0.1 AA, 2.73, 2.59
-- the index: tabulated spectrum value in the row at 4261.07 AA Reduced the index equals 2.441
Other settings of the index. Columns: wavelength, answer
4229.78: 2.368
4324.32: 2.346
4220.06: 2.94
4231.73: 2.723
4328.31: 3.195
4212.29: 3.373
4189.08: 2.716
